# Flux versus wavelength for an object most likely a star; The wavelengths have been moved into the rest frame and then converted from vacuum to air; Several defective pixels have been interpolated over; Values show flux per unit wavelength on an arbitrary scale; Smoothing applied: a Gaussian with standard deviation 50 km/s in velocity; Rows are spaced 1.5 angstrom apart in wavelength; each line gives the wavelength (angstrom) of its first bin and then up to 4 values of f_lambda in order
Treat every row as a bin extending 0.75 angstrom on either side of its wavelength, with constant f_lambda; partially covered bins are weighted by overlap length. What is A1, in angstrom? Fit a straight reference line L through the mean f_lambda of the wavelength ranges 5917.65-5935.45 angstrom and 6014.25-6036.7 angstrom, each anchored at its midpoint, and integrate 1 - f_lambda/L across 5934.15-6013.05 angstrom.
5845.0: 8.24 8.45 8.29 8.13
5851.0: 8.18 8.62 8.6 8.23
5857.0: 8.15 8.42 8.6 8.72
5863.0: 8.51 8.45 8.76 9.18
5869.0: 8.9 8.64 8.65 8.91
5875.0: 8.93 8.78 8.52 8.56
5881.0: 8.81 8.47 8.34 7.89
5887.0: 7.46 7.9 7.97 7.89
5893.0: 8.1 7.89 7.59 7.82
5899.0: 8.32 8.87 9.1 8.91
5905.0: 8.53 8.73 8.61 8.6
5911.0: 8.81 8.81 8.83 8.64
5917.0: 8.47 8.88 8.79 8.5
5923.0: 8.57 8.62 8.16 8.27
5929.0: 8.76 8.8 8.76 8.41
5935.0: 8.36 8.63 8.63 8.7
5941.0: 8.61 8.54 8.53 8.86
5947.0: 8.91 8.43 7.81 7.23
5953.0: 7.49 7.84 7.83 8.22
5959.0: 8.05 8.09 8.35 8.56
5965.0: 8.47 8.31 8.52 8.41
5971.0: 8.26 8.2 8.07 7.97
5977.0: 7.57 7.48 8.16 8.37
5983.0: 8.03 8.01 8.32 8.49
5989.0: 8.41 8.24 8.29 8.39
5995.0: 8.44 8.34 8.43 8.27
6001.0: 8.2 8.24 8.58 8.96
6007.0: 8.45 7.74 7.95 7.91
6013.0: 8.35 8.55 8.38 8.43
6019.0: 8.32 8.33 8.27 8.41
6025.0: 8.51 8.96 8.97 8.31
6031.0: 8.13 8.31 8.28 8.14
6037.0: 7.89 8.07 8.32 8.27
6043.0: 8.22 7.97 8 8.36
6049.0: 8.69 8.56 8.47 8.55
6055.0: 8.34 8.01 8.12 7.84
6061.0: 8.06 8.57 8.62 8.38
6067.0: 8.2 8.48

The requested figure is 2.24 angstrom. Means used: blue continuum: 8.58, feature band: 8.25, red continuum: 8.41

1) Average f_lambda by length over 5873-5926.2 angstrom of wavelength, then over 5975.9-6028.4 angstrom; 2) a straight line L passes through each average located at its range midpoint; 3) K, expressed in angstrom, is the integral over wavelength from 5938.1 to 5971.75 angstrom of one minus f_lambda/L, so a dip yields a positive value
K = 0.4 angstrom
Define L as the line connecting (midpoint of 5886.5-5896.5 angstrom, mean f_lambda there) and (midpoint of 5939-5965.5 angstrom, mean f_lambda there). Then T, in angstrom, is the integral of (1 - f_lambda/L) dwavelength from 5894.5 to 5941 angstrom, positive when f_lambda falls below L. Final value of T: -3.2 angstrom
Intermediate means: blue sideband 7.84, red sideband 8.24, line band 8.57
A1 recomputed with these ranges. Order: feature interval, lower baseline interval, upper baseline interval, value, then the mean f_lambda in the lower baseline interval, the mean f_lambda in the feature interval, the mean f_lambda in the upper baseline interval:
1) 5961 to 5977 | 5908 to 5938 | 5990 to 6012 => 0.30 angstrom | 8.61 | 8.27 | 8.3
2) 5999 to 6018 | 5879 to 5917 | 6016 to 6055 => 0.11 angstrom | 8.38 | 8.31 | 8.35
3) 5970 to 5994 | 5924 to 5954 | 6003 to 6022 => 0.64 angstrom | 8.42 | 8.14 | 8.33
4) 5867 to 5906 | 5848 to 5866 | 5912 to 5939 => 0.39 angstrom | 8.43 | 8.42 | 8.6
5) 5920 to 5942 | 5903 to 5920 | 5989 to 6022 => 0.17 angstrom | 8.71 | 8.56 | 8.32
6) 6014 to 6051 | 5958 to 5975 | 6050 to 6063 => -0.30 angstrom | 8.29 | 8.34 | 8.27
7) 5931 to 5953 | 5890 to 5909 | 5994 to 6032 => -0.18 angstrom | 8.35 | 8.43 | 8.38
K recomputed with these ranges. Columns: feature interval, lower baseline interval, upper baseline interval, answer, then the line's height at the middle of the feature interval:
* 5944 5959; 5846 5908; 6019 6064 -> 0.5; 8.38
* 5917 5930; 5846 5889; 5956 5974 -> -0.3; 8.37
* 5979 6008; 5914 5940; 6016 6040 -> 0.3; 8.44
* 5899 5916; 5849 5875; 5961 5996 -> -0.6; 8.45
